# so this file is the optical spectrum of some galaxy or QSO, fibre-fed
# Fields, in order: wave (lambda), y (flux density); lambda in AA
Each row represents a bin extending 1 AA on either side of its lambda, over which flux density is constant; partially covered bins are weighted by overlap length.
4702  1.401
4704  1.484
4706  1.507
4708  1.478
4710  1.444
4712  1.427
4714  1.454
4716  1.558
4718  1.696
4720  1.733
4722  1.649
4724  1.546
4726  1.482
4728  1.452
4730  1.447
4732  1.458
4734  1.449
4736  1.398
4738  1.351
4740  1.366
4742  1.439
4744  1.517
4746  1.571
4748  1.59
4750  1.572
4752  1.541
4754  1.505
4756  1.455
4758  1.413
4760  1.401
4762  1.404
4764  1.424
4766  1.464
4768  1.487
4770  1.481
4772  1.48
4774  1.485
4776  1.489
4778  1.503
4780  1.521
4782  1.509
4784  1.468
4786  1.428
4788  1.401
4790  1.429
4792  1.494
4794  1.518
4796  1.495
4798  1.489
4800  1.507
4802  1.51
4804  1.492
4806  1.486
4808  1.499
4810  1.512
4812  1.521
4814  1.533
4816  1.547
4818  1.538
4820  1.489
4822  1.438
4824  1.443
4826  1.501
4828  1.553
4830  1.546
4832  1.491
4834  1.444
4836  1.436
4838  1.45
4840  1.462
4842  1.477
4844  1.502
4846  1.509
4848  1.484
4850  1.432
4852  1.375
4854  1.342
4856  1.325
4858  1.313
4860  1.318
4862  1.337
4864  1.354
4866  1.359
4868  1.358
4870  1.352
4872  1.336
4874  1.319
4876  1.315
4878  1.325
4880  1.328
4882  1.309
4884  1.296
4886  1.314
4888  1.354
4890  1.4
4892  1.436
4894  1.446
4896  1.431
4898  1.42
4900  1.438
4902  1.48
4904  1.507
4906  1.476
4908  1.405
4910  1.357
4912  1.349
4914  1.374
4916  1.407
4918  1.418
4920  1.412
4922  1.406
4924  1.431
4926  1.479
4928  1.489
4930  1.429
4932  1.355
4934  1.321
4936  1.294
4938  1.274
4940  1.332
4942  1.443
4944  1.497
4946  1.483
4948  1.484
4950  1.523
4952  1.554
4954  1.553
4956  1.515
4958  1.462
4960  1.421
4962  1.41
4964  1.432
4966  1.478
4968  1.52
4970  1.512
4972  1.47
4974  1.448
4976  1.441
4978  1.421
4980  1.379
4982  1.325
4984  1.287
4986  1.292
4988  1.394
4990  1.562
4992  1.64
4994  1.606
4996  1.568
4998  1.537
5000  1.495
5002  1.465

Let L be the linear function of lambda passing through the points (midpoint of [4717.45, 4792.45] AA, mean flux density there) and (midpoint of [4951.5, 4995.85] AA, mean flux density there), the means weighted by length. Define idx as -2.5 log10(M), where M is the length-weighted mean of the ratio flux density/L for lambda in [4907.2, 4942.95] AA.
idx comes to 0.06 mag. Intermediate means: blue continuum 1.49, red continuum 1.46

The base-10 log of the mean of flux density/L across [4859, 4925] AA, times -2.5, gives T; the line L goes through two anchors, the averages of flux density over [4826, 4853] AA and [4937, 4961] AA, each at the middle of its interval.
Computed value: 0.07 mag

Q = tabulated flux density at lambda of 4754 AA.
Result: 1.505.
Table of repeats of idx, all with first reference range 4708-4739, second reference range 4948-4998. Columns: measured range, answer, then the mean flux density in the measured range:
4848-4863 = 0.10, 1.36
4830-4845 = 0.01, 1.47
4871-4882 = 0.12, 1.32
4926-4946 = 0.06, 1.39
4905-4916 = 0.06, 1.39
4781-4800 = 0.02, 1.47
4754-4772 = 0.04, 1.45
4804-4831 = -0.01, 1.51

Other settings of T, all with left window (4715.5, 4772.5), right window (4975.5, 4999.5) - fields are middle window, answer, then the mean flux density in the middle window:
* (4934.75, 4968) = 0.01 mag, 1.45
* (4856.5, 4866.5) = 0.11 mag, 1.33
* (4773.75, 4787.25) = 0.00 mag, 1.48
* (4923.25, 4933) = 0.02 mag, 1.44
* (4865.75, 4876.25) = 0.10 mag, 1.34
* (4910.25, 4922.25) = 0.06 mag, 1.39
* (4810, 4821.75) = -0.03 mag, 1.52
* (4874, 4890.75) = 0.11 mag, 1.33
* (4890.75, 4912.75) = 0.03 mag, 1.43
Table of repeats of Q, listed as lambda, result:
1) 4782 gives 1.509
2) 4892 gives 1.436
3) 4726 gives 1.482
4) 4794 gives 1.518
